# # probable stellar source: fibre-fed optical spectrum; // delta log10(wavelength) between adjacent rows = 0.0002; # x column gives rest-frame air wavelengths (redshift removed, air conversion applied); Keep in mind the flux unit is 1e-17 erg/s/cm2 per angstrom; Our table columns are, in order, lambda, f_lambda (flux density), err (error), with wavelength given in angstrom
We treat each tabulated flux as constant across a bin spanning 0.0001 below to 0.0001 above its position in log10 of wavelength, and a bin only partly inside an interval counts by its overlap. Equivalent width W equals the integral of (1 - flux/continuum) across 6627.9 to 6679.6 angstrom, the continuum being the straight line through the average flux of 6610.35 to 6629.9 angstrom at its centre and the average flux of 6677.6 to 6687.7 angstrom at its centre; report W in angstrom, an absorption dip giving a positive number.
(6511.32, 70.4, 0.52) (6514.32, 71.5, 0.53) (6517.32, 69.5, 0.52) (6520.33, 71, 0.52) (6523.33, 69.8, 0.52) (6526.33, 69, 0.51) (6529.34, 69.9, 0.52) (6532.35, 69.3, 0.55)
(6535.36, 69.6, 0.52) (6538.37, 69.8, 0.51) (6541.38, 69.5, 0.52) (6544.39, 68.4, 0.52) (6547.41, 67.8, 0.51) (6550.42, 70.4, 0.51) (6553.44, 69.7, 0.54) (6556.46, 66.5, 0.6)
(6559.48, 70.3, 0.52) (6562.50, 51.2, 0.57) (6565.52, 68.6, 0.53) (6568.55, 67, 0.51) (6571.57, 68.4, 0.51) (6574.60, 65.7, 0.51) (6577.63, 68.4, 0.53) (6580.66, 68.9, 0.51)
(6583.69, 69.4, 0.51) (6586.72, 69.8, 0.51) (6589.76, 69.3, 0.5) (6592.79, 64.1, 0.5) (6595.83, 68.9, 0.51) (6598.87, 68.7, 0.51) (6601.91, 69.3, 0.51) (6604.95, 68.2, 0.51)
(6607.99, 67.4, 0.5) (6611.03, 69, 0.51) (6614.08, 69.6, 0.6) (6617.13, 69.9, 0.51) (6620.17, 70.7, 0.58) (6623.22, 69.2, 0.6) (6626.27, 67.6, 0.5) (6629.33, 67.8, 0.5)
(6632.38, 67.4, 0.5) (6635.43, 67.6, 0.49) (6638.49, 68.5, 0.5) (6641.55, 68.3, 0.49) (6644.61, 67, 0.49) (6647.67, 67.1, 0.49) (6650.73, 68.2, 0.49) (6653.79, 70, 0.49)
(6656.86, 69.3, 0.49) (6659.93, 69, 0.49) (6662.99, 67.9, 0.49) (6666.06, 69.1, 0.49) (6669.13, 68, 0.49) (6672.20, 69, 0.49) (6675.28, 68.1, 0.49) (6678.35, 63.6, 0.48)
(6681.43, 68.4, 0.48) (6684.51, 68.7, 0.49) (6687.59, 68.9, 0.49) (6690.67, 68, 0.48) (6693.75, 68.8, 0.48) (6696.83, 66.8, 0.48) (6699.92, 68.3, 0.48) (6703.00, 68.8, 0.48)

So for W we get 0.2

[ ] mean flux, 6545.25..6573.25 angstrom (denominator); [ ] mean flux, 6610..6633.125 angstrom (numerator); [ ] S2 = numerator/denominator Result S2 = 1.03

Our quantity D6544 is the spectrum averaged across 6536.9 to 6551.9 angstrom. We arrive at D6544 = 69.2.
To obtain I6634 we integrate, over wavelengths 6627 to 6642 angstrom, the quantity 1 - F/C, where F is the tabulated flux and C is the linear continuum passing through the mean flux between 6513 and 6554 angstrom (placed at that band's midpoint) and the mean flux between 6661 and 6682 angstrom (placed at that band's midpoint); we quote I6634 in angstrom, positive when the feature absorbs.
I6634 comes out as 0.1 angstrom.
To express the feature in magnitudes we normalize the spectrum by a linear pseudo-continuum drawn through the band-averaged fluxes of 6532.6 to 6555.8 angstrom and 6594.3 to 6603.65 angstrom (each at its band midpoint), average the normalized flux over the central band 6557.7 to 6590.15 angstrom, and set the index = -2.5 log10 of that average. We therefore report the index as 0.03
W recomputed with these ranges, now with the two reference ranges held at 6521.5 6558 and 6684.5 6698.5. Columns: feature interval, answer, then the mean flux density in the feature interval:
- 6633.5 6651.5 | 0.2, 67.8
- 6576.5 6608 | 0.2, 68.4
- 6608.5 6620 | -0.1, 69.5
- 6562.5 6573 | 0.5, 65.6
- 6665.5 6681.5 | 0.2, 67.5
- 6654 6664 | -0.1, 68.9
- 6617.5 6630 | -0.1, 69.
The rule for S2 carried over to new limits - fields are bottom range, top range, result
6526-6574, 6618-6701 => 1.01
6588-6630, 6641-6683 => 0.99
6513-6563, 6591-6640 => 0.99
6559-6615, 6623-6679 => 1.01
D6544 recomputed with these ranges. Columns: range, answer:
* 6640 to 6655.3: 68.1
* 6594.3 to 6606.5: 68.8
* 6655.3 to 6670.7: 68.7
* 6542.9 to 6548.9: 68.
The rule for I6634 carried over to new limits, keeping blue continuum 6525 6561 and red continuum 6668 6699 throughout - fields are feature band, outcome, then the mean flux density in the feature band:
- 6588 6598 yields 0.16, 67.5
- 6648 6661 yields -0.16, 68.9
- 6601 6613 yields 0.01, 68.5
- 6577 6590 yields -0.08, 69.2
